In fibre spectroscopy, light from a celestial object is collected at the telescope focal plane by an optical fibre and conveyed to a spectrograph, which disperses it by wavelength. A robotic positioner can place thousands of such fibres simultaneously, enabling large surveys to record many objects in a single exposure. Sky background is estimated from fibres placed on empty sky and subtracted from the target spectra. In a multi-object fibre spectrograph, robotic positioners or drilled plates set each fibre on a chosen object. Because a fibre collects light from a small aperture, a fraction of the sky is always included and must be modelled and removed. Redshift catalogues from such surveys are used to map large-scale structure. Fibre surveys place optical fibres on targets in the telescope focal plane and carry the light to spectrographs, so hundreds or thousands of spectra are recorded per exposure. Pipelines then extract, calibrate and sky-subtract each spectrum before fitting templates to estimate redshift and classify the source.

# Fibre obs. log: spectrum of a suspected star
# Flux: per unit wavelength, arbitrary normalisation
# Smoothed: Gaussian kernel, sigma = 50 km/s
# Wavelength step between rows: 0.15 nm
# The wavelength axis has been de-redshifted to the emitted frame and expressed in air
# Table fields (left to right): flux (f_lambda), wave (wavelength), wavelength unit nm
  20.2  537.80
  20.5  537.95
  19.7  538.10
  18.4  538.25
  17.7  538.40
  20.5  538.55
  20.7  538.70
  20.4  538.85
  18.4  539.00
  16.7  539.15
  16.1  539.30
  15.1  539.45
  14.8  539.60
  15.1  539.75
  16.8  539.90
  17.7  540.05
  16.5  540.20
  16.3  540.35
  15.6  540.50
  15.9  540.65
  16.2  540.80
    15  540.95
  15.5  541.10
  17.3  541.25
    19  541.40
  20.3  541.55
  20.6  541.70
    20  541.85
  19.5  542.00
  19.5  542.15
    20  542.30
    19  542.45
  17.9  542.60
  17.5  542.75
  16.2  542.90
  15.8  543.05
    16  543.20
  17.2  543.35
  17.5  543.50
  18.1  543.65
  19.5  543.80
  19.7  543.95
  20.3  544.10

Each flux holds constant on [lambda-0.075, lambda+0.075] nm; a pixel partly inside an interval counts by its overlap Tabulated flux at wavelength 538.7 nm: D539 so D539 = 20.7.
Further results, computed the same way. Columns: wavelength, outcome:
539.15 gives 16.7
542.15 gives 19.5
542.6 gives 17.9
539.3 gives 16.1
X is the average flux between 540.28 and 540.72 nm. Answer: 15.9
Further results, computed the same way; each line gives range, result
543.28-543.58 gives 17.4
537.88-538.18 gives 20.1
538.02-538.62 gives 19.1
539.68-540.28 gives 16.5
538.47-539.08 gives 20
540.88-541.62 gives 17.4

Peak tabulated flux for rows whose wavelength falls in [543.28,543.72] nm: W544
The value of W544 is 18.1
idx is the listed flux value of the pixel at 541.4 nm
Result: 19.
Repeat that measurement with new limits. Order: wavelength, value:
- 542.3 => 20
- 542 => 19.5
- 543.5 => 17.5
